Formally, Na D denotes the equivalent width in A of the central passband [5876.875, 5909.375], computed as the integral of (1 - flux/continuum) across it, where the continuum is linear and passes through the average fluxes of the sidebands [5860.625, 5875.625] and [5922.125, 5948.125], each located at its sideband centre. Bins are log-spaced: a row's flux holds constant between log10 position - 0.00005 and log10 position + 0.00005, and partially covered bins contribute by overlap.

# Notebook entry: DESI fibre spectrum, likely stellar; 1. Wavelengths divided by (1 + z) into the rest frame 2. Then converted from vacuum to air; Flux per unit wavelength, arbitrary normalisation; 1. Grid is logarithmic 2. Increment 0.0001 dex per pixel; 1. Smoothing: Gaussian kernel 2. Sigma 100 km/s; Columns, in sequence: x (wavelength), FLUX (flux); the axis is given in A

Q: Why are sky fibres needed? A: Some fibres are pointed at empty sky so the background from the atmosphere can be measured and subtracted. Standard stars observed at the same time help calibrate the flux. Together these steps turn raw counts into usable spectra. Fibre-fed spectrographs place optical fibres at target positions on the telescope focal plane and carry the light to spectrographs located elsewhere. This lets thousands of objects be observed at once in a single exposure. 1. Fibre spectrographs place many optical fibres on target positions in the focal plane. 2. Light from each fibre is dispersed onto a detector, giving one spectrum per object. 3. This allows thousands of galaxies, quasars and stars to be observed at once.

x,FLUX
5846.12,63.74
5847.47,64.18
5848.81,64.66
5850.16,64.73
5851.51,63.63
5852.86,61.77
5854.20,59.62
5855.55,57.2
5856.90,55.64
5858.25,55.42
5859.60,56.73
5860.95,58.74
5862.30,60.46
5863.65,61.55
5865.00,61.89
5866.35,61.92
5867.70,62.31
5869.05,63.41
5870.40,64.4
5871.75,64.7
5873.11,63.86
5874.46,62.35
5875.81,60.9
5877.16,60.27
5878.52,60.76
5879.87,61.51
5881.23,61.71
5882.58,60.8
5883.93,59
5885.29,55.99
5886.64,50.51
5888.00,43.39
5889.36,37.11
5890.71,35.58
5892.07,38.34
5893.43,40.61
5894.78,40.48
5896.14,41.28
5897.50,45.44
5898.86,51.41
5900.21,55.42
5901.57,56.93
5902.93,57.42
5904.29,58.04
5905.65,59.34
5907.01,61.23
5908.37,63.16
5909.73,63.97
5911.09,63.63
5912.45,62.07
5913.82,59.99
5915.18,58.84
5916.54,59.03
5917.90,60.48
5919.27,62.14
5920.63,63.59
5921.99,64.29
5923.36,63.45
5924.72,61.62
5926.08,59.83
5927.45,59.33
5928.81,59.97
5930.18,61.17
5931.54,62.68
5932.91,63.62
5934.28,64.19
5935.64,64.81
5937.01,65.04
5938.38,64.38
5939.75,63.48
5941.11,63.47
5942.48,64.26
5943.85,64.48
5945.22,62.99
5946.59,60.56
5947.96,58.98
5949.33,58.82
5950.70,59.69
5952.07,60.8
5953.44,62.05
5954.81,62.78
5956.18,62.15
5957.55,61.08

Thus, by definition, 5.27 A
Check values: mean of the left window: 62.4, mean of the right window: 62.6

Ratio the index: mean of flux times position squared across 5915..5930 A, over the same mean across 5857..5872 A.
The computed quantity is 1.03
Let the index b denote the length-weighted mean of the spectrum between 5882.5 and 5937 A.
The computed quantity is 56.3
